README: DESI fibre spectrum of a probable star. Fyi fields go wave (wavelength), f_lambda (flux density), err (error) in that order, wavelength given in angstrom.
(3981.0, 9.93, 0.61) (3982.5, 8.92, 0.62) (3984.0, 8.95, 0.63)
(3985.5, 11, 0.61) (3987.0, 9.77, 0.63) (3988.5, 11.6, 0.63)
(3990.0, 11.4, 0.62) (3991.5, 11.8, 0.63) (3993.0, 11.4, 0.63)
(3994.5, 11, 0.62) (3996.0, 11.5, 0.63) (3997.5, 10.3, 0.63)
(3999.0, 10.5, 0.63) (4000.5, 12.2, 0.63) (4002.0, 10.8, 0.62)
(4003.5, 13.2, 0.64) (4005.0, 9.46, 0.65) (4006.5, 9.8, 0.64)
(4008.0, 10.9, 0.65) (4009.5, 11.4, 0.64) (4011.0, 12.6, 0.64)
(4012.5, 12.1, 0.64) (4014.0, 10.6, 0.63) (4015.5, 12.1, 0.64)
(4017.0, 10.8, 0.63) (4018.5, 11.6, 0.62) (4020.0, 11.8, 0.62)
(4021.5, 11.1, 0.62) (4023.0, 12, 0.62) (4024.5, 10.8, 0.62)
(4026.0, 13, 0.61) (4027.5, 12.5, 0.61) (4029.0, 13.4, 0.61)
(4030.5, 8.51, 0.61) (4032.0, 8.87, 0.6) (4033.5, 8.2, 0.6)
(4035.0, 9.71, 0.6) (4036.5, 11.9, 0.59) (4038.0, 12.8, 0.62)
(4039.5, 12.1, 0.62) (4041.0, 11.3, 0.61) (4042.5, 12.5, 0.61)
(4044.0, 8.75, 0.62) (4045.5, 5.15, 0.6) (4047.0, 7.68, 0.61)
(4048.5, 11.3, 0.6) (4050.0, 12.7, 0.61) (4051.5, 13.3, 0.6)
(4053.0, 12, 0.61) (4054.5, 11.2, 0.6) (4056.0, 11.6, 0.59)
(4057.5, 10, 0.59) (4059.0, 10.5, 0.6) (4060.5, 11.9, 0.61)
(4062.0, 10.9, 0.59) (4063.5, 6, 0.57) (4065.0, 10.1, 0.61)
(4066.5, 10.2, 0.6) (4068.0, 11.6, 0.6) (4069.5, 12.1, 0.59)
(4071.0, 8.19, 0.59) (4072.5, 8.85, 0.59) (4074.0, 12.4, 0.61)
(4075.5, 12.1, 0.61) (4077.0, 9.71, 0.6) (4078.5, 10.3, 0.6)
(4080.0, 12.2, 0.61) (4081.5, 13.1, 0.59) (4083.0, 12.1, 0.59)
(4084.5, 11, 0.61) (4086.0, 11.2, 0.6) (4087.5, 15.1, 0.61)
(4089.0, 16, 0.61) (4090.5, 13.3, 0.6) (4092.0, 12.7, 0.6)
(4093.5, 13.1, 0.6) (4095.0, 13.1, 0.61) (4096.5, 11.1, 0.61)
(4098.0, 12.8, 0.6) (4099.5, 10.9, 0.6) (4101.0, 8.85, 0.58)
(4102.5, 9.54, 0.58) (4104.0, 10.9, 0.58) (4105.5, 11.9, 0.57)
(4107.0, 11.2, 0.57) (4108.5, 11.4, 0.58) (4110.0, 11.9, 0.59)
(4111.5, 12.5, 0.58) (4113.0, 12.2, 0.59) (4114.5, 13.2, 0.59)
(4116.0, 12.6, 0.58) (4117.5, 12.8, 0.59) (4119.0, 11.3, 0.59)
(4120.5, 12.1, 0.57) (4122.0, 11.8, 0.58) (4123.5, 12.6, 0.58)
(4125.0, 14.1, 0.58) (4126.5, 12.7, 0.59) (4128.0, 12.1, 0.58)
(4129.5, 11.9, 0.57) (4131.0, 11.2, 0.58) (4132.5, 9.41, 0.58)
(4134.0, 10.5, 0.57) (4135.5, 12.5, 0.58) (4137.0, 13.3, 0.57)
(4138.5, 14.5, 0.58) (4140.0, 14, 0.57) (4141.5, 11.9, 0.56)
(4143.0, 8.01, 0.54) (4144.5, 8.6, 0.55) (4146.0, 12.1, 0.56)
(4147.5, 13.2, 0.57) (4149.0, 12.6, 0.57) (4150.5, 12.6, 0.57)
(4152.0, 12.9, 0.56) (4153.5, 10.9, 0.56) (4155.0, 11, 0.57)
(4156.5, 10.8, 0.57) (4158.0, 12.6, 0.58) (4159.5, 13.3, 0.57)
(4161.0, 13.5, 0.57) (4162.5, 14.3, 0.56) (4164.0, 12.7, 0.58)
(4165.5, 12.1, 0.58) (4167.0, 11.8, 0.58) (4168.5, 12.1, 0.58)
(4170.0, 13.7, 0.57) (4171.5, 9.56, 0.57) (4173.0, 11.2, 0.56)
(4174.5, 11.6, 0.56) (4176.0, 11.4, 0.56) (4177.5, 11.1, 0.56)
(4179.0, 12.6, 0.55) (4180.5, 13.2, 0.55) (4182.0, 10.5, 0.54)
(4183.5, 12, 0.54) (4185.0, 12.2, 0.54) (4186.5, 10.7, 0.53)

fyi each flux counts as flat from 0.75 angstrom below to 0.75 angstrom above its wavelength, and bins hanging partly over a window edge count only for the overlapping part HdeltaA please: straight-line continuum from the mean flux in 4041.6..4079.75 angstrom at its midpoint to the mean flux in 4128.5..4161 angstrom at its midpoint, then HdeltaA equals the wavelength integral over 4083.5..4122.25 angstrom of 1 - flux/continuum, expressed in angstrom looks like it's -3.30 angstrom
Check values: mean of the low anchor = 10.5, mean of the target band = 12.1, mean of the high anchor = 11.8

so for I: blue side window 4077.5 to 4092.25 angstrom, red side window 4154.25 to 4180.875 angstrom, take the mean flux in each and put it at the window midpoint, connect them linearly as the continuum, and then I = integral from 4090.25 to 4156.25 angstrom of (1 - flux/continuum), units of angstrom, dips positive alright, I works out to 2.8 angstrom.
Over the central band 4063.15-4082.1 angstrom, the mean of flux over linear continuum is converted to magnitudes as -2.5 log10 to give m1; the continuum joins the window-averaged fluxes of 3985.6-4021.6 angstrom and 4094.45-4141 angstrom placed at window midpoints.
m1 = 0.10 mag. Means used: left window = 11.2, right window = 12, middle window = 10.6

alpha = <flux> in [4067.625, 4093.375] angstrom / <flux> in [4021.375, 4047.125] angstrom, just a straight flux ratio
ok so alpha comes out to 1.1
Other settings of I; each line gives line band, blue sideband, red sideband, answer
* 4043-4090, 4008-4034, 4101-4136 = 2.2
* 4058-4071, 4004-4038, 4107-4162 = 1.4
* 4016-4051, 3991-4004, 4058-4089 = 1.3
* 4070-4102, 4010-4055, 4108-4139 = -0.1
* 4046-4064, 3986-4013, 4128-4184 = 1.1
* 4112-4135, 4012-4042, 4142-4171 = -0.4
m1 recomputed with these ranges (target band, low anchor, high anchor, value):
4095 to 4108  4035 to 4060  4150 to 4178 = 0.04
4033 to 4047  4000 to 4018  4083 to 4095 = 0.18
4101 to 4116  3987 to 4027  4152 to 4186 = 0.02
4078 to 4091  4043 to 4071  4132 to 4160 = -0.18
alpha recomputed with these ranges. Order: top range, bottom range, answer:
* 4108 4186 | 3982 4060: 1.10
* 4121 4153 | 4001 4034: 1.07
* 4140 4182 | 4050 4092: 1.04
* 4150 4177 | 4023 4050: 1.14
